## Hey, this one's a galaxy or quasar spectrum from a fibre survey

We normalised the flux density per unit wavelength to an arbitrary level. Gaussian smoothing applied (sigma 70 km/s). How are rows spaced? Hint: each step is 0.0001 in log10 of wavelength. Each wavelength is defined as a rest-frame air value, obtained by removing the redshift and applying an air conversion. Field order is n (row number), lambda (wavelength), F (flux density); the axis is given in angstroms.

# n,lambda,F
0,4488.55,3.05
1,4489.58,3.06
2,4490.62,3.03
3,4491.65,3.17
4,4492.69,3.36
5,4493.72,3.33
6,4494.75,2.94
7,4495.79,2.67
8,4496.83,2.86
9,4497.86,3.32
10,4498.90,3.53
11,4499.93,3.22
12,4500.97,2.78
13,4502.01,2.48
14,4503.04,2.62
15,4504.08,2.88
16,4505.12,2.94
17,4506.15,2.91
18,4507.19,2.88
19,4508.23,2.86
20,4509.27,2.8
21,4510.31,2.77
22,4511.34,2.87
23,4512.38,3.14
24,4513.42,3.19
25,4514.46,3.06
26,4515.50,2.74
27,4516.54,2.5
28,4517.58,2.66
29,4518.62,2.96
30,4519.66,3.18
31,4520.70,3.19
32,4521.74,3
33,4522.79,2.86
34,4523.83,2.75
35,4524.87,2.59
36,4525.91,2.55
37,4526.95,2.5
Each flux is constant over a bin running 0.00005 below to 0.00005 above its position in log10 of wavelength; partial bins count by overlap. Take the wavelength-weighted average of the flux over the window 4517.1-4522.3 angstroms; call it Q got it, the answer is 3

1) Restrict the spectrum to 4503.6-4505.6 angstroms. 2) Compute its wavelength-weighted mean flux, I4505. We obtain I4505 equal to 2.91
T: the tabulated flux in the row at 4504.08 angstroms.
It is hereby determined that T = 2.88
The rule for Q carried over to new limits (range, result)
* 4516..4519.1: 2.7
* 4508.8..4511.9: 2.82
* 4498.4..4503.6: 2.92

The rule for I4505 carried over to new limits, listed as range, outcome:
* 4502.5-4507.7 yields 2.85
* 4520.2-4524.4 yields 2.94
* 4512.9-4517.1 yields 2.87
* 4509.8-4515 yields 3.01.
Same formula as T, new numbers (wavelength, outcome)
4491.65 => 3.17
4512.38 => 3.14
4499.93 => 3.22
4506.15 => 2.91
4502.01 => 2.48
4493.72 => 3.33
